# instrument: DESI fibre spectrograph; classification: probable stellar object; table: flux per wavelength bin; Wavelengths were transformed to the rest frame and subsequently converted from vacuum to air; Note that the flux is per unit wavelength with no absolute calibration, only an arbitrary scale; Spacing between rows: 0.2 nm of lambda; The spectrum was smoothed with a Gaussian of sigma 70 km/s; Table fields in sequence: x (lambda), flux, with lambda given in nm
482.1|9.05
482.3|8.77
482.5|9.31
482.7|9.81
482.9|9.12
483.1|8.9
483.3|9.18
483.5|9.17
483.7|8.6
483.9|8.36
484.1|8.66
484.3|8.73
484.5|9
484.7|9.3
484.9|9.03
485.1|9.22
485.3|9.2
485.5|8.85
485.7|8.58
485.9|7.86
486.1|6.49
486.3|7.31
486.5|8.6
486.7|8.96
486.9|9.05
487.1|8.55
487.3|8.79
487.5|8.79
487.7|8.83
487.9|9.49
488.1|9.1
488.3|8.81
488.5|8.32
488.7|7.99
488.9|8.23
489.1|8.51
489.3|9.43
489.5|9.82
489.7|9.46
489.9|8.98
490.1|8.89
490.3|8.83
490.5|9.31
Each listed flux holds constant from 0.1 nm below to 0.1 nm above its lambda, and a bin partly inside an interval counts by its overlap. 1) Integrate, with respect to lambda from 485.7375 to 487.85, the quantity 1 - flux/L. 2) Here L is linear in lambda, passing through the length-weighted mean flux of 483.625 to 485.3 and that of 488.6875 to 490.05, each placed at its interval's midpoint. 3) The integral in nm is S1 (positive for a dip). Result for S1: 0.14 nm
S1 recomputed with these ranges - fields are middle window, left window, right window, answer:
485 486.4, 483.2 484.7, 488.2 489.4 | 0.08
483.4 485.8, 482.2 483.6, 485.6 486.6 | -0.14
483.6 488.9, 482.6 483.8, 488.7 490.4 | 0.25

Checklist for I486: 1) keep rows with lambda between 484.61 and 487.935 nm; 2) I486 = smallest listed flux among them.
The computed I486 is 6.49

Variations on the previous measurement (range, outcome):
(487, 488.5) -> 8.32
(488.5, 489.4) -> 7.99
